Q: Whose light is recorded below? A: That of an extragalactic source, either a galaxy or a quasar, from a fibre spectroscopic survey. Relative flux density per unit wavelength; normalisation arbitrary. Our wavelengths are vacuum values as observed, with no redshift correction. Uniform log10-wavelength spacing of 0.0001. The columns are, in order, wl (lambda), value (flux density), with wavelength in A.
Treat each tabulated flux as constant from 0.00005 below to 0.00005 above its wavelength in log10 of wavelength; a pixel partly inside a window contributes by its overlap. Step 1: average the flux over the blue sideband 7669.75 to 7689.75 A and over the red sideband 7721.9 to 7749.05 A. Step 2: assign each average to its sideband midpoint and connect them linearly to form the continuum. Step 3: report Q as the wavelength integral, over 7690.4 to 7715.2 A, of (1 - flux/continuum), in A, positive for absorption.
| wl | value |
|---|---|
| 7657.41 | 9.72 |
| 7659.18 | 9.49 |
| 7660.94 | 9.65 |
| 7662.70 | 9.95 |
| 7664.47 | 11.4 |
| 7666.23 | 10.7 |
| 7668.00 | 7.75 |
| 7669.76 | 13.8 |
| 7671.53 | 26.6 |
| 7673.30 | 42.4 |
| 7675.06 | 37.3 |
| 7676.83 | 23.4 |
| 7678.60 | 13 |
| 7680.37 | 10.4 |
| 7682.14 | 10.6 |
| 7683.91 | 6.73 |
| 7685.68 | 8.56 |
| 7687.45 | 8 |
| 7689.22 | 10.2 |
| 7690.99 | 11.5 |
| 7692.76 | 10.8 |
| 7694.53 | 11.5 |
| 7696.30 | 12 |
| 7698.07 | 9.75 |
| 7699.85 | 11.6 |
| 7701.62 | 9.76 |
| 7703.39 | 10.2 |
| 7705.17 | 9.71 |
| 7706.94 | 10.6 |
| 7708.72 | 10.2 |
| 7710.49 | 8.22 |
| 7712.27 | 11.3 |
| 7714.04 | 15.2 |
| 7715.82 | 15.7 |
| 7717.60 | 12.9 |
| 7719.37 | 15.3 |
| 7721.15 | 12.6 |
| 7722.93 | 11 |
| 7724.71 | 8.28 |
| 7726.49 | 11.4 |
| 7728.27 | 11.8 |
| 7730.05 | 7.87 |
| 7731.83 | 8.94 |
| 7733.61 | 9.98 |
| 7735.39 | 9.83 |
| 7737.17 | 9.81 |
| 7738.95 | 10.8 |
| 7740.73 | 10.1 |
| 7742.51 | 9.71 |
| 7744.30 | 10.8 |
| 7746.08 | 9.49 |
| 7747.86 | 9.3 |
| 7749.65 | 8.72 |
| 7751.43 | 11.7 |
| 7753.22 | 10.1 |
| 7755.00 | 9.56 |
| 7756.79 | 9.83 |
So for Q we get 6.1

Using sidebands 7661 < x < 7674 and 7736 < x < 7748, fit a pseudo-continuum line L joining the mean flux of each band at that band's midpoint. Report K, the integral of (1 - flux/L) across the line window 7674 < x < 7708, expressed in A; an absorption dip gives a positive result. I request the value 5.09 A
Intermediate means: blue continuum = 16.7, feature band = 12.5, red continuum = 10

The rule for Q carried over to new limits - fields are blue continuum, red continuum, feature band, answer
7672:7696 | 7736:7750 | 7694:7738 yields 5.3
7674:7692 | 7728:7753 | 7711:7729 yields -1.6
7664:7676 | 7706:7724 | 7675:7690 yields 5.0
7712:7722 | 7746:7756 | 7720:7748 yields 4.0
